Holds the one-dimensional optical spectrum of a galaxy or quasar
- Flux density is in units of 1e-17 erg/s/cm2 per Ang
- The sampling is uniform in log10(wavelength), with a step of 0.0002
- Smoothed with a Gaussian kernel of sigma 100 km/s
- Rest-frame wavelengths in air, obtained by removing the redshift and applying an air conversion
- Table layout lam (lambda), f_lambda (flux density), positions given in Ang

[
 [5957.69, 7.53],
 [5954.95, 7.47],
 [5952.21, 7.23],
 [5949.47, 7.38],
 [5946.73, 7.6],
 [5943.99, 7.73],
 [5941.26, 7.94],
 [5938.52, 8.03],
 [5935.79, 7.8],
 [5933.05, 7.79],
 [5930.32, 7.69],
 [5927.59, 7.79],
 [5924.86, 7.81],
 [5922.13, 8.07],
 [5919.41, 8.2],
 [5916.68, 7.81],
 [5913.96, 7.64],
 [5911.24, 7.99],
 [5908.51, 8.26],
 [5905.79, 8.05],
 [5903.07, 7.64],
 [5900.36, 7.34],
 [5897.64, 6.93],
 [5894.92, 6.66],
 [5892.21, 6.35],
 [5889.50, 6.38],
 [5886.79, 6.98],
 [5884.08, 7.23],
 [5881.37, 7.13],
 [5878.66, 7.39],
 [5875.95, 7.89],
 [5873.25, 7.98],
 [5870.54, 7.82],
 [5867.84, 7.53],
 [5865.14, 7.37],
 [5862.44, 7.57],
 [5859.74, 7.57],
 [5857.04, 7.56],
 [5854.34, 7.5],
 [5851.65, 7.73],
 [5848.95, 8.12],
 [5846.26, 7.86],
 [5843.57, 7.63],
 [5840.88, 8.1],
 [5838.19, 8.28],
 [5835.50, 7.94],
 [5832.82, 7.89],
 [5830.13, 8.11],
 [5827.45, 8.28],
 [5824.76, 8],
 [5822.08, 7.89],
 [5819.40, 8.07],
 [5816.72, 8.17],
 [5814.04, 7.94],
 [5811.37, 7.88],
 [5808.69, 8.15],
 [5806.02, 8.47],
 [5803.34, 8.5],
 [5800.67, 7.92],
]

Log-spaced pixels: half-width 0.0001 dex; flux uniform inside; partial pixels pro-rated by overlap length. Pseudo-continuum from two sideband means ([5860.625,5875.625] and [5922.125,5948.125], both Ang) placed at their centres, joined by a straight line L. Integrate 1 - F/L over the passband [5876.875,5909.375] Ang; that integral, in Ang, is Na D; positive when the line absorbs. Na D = 2.2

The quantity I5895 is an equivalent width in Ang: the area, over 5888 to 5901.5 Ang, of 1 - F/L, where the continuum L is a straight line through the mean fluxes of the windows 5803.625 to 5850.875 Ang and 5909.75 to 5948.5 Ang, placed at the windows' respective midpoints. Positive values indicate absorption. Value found 2.0 Ang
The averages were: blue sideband 8.05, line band 6.73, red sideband 7.84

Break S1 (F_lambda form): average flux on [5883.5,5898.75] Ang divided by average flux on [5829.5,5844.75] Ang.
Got 0.8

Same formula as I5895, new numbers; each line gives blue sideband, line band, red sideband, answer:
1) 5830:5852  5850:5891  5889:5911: 1.0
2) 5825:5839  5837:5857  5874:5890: -0.1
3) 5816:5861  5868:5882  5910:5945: 0.4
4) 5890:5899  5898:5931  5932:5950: -3.4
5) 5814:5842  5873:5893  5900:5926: 2.1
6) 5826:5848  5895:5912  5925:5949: 0.5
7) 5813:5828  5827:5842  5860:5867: -0.4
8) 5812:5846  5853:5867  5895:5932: 0.7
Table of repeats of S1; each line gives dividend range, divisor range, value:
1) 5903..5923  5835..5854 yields 1.01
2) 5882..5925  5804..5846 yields 0.92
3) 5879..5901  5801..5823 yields 0.85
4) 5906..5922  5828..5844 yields 1.00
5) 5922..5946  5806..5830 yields 0.97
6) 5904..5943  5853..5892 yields 1.07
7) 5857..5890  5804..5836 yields 0.92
